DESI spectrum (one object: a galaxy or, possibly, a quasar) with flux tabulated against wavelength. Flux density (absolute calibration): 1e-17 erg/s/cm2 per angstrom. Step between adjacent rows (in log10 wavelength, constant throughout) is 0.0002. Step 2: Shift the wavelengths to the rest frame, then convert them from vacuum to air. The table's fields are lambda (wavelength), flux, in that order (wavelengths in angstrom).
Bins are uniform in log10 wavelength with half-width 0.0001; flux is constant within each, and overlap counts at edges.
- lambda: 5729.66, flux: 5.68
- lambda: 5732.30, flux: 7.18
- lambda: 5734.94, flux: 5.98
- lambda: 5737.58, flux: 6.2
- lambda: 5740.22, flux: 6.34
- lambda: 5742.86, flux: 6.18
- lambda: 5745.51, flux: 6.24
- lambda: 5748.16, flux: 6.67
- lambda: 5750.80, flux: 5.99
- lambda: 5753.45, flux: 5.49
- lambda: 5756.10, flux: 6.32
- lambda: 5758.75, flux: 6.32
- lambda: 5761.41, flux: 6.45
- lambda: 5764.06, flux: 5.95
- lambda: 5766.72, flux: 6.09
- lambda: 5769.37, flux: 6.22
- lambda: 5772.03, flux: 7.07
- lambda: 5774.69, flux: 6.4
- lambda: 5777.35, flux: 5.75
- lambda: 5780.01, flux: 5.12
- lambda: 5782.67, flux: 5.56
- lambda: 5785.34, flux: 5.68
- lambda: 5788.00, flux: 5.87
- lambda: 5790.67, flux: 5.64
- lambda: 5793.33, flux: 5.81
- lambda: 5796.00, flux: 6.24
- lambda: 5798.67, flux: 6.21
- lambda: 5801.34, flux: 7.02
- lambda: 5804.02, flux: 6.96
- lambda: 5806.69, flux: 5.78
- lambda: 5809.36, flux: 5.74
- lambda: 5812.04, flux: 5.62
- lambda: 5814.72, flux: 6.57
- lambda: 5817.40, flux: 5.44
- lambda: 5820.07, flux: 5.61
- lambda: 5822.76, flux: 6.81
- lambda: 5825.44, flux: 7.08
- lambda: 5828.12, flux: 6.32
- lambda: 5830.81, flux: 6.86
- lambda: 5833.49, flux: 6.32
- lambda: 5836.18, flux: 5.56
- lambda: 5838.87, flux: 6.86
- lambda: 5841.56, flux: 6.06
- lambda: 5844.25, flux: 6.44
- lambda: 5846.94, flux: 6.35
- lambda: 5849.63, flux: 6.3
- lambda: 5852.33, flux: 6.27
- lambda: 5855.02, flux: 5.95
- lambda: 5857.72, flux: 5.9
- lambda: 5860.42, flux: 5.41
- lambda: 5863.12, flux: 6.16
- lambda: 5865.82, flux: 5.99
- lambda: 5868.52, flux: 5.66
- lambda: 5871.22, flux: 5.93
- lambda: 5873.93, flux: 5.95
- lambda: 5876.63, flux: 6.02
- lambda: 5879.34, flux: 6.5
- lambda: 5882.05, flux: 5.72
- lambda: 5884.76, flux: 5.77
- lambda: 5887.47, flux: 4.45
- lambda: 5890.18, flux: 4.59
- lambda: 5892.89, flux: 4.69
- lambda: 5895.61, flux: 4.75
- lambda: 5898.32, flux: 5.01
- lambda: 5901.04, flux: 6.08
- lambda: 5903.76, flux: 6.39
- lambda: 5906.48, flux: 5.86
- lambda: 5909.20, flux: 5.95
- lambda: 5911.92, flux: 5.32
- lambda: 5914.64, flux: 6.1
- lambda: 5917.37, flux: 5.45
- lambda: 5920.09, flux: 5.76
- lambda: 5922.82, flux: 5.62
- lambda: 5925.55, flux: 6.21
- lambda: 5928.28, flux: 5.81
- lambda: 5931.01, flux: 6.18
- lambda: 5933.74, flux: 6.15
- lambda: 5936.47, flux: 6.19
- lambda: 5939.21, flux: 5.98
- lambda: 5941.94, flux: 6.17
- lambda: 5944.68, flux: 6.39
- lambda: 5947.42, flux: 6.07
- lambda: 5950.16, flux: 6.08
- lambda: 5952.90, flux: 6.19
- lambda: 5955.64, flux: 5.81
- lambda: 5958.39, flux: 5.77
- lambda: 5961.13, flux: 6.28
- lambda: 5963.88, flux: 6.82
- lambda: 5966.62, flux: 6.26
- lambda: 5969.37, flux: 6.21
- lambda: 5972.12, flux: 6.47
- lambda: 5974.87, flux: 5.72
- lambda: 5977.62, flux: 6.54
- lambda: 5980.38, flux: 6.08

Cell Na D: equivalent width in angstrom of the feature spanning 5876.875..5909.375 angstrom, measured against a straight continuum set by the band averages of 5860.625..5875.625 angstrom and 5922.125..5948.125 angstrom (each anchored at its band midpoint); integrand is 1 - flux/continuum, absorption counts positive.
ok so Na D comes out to 2.7 angstrom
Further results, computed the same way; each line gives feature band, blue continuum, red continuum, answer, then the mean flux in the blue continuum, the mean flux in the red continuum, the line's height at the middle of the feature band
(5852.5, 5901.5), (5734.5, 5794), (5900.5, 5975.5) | 3.7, 6.06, 6.05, 6.05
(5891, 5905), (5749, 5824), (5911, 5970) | 1.6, 6.06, 6.04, 6.05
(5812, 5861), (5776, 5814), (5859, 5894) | -3.8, 5.94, 5.61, 5.77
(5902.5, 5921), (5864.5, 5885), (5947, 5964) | 0.6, 5.95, 6.1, 6.02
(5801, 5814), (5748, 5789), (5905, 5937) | -0.4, 6.04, 5.88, 6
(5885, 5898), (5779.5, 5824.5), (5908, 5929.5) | 2.4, 6.01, 5.78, 5.83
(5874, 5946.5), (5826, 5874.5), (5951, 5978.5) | 5.1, 6.14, 6.2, 6.17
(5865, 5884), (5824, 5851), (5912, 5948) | 0.9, 6.42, 5.98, 6.24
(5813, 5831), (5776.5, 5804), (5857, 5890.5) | -1.5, 5.94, 5.73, 5.86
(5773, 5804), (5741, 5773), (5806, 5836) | 1.1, 6.24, 6.18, 6.21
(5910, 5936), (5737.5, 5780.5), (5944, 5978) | 1.4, 6.18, 6.19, 6.19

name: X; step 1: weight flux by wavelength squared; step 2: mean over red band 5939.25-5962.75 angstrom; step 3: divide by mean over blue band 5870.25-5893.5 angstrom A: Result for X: 1.1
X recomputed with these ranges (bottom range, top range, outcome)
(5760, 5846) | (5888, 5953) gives 0.97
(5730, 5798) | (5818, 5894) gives 1.01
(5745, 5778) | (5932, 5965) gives 1.05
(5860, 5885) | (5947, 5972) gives 1.07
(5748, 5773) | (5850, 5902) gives 0.94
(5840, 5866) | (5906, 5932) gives 0.98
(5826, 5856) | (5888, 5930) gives 0.90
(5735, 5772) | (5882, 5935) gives 0.95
